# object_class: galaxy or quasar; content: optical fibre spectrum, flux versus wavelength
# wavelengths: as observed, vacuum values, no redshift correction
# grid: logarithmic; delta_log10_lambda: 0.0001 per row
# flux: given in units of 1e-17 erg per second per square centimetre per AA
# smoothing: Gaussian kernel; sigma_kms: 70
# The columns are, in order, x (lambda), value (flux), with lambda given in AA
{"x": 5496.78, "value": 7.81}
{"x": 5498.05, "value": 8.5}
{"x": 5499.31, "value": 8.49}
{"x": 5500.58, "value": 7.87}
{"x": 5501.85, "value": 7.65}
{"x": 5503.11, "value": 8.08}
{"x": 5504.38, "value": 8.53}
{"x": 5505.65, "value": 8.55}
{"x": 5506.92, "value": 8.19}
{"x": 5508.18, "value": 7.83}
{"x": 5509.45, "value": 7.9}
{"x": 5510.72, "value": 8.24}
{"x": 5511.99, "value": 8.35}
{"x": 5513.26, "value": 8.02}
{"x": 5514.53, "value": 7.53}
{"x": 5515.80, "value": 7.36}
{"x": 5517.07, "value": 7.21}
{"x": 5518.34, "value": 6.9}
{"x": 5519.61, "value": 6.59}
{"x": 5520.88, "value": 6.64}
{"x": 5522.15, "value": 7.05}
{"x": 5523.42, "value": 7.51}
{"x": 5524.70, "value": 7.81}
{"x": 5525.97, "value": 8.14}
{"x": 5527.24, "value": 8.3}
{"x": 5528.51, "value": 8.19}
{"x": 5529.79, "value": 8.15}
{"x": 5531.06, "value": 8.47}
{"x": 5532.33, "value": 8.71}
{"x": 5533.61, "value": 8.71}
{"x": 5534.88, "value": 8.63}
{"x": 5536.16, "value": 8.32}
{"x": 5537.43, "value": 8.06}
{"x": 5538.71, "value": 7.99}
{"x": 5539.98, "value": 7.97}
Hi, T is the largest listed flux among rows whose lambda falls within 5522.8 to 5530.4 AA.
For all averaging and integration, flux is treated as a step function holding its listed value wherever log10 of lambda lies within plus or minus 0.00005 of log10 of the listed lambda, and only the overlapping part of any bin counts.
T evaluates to 8.3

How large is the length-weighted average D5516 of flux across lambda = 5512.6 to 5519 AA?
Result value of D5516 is 7.4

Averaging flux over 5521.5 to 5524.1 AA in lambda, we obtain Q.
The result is 7.27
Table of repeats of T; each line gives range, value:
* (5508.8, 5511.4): 8.24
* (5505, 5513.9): 8.55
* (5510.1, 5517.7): 8.35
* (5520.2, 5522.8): 7.05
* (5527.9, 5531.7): 8.47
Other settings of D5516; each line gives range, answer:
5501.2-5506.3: 8.2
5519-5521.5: 6.62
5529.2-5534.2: 8.51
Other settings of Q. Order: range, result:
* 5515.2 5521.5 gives 6.94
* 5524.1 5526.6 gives 7.98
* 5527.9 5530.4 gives 8.15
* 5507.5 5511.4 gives 8.01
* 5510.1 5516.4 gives 7.9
